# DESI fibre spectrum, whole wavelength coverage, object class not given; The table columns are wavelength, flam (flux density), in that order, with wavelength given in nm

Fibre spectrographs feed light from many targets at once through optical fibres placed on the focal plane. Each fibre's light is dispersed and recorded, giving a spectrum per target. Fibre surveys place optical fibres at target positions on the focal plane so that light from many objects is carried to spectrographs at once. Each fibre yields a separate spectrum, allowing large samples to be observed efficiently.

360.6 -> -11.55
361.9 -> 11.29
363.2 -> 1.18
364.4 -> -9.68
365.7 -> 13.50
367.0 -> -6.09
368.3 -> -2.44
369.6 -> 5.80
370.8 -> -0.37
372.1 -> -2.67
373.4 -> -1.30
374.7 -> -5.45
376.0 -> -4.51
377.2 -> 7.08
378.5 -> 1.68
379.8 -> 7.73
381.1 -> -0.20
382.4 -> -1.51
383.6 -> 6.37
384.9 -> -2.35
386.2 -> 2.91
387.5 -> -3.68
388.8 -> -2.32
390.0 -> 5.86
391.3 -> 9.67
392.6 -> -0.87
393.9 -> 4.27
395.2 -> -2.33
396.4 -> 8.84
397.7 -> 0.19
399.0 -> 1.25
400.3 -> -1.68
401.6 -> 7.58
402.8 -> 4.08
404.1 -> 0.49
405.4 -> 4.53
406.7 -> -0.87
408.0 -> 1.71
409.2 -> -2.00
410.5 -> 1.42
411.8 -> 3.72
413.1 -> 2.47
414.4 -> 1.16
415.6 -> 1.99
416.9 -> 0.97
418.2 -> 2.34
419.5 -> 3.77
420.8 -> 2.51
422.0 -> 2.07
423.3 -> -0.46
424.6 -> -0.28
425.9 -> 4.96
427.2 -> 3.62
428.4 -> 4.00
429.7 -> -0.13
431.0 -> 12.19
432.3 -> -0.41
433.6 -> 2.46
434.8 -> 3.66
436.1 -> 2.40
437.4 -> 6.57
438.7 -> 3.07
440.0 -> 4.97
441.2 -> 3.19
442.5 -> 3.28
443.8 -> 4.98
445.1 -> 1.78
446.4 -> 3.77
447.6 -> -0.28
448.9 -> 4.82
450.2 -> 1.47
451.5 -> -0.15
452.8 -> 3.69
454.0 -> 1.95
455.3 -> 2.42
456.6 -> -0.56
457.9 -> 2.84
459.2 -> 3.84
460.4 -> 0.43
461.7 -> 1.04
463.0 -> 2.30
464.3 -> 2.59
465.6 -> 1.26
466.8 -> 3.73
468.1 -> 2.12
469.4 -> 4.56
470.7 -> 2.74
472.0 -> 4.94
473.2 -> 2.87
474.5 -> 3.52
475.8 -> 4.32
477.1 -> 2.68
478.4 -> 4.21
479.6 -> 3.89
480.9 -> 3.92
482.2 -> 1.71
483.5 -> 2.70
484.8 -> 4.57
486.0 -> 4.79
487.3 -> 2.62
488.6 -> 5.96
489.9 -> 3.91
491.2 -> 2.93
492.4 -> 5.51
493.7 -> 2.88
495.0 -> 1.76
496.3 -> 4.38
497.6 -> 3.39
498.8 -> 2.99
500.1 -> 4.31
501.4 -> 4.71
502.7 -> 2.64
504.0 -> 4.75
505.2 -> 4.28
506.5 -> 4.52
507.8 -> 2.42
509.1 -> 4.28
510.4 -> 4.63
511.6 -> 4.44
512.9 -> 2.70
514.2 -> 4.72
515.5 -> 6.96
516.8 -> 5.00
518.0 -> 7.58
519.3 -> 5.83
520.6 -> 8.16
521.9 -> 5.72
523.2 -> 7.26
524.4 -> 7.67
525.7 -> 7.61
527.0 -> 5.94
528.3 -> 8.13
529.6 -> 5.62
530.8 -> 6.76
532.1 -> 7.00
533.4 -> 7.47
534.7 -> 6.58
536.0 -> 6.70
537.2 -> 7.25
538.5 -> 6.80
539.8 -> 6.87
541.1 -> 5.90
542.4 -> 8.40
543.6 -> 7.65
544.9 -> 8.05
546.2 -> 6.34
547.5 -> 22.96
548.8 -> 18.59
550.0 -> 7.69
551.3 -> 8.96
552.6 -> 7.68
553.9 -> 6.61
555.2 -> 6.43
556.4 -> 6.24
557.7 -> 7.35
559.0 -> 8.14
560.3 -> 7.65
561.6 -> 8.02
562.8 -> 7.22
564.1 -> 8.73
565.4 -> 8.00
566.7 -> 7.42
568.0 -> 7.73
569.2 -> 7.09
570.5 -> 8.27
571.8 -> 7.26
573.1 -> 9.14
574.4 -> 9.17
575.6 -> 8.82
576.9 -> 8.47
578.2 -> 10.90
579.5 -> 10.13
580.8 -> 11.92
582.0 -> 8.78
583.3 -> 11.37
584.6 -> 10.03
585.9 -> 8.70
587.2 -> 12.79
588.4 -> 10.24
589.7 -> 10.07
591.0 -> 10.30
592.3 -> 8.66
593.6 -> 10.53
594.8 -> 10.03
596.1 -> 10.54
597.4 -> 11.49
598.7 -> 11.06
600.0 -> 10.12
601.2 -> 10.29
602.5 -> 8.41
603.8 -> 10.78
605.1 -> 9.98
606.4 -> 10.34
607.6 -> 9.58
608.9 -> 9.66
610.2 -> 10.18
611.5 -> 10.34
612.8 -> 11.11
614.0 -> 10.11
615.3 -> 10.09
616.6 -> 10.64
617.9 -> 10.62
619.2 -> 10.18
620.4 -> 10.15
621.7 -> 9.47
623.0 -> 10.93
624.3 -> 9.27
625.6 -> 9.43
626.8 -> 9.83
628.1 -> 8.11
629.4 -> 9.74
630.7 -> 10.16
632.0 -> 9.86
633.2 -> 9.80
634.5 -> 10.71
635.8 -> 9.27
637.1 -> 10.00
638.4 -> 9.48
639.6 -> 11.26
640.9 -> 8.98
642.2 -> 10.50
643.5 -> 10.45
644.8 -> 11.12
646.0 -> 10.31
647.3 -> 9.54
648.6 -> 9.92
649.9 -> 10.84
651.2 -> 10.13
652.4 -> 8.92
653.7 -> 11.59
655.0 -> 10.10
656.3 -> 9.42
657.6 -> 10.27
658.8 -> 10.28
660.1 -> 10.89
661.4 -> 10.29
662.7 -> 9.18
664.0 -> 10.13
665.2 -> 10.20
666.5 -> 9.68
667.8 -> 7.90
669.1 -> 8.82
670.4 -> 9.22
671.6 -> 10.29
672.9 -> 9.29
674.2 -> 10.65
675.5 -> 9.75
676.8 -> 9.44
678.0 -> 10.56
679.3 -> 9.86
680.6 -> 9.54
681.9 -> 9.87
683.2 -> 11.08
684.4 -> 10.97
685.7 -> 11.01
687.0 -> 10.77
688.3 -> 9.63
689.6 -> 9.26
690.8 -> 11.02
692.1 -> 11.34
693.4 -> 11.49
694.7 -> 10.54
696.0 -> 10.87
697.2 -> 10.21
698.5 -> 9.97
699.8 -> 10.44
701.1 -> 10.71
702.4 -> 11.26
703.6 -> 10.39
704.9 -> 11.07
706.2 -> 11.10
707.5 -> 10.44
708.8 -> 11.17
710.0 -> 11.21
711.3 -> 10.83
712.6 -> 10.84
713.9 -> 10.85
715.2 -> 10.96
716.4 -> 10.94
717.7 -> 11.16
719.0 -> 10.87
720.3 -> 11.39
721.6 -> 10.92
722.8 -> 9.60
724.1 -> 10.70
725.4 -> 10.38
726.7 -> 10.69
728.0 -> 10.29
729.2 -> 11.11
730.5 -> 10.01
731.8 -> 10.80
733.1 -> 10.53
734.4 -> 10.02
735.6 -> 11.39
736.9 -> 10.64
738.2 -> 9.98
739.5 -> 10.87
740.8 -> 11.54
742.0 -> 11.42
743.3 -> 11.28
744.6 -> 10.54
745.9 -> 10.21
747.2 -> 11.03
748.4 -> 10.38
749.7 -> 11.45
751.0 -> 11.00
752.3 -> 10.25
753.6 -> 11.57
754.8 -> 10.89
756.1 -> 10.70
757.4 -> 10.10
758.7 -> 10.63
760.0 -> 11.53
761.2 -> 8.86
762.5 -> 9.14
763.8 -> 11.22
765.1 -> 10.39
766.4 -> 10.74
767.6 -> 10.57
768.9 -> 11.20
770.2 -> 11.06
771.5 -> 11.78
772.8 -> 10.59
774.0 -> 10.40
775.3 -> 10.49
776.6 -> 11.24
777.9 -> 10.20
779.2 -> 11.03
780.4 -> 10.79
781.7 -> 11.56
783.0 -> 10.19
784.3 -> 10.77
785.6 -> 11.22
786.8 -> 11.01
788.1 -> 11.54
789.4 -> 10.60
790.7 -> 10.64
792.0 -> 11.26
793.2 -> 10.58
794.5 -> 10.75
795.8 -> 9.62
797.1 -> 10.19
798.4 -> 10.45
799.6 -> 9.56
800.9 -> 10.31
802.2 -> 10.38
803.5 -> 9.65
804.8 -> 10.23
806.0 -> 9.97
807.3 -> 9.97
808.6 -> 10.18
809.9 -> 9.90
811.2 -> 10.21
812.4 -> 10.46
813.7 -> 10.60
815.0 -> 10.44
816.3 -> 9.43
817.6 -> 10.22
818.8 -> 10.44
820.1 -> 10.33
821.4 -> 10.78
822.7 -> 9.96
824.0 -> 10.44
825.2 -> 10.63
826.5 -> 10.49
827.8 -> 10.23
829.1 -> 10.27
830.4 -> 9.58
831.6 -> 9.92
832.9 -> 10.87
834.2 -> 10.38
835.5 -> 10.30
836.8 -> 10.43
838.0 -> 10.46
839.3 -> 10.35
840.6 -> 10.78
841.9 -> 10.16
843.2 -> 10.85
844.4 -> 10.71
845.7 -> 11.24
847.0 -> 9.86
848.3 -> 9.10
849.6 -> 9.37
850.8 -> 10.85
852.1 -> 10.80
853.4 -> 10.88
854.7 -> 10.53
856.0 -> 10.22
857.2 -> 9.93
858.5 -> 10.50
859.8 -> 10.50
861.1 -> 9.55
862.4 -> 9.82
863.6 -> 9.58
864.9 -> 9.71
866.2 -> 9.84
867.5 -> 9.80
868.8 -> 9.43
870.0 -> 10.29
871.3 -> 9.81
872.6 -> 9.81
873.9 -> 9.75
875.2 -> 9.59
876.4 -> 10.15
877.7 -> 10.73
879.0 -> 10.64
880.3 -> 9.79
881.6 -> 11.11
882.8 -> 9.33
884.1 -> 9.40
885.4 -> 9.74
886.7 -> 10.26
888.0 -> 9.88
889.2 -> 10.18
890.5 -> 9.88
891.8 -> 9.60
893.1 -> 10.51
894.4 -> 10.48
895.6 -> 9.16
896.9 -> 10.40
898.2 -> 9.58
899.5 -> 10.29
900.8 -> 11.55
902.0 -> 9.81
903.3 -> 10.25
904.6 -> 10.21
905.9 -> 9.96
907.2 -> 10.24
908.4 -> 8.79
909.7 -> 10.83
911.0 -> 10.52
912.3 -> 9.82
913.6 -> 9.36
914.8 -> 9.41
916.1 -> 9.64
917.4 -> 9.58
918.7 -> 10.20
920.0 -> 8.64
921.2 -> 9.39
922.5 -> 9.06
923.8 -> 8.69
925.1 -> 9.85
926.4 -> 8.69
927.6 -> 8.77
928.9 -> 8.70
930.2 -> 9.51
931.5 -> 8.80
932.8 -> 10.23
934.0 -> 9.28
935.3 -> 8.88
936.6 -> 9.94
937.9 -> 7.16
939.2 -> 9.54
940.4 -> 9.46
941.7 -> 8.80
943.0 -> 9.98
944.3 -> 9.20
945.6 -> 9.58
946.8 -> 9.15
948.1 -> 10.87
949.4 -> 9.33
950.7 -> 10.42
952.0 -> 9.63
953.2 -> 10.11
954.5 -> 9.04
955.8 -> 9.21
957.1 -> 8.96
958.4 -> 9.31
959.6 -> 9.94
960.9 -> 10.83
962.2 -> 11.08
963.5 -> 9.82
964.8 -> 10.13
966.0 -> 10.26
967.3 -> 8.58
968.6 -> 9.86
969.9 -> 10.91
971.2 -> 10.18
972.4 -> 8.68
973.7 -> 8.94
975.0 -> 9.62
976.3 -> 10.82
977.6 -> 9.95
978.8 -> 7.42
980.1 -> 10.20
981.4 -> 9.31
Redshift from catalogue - 0.29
